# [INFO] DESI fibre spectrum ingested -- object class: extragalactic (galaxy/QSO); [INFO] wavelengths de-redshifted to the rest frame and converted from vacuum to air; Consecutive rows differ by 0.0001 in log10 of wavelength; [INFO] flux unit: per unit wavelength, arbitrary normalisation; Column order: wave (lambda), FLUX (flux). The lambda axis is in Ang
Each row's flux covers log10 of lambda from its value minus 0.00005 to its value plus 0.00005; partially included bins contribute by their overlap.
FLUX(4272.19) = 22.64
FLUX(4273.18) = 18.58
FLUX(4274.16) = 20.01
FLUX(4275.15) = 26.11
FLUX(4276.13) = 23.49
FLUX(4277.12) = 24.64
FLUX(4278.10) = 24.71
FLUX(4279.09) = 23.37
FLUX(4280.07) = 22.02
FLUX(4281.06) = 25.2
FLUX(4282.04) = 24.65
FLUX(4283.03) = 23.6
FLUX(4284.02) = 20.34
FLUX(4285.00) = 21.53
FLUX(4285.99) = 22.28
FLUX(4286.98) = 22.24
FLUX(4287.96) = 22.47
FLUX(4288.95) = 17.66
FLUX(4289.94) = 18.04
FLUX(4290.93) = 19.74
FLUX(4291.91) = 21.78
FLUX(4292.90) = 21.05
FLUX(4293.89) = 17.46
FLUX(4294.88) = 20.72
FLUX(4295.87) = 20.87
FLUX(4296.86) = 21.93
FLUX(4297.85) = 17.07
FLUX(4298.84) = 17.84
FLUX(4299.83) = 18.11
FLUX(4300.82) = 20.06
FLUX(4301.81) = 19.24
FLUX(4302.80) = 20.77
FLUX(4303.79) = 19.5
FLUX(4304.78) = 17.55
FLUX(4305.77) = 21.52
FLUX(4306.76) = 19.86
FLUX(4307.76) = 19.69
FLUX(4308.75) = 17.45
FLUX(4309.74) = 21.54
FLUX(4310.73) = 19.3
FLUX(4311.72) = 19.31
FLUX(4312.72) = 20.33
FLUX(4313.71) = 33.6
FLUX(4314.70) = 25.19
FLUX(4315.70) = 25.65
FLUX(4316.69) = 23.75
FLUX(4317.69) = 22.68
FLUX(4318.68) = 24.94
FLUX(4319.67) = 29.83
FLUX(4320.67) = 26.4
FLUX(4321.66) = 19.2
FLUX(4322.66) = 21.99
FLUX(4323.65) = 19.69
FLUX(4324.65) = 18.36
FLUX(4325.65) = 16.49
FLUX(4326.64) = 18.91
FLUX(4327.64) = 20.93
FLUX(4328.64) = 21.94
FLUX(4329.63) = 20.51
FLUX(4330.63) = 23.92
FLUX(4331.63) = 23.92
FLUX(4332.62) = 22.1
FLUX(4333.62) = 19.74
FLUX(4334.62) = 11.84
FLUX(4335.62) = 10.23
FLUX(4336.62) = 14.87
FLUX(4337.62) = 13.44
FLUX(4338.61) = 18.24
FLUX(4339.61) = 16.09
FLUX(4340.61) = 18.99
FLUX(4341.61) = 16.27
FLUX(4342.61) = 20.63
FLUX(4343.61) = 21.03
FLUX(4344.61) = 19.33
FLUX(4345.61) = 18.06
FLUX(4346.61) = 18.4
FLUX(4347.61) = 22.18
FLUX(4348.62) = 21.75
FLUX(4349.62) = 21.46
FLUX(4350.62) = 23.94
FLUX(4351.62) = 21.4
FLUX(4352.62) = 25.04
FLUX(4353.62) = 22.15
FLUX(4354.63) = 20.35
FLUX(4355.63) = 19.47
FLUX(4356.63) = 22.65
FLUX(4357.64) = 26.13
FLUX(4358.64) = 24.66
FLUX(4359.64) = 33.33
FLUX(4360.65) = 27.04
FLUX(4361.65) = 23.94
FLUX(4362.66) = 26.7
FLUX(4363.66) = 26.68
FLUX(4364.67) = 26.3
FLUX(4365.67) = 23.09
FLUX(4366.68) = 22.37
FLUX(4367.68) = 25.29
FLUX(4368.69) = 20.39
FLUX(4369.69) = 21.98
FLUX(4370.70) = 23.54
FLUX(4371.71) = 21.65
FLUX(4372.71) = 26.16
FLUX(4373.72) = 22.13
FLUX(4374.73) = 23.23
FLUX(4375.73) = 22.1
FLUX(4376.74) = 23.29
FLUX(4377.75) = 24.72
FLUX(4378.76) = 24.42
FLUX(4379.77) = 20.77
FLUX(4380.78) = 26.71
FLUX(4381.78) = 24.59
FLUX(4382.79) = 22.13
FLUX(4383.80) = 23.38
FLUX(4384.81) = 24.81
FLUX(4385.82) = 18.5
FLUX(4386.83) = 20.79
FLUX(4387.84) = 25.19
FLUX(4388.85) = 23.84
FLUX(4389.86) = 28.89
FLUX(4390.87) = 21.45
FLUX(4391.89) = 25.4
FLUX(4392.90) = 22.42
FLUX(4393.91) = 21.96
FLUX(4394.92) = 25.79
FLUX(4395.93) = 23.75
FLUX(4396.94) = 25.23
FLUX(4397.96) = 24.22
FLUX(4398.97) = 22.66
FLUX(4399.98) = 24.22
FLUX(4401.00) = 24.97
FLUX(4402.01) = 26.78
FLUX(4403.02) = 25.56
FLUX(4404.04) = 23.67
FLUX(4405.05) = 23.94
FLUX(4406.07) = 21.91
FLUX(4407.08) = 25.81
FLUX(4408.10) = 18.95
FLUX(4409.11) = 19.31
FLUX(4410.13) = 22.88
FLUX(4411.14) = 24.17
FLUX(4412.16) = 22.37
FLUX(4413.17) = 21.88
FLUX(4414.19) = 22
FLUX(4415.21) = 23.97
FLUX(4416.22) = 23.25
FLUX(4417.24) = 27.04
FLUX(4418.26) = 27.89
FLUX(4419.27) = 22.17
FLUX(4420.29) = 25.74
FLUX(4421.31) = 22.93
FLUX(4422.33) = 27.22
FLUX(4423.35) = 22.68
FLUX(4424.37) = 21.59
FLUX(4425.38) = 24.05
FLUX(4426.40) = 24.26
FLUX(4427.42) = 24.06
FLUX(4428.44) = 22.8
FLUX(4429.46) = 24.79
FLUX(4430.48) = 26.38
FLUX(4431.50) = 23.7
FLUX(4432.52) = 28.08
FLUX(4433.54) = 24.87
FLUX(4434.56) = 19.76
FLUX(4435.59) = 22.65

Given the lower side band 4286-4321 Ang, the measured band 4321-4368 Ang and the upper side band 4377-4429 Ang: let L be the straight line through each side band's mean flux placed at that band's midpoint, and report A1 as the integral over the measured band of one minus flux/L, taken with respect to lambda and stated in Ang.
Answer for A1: 2.6 Ang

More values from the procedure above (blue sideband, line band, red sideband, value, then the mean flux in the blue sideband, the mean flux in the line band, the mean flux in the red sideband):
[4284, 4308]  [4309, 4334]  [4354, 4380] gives -1.16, 20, 22.4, 24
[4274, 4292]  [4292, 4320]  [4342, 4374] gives 1.63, 22.4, 21.3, 23.1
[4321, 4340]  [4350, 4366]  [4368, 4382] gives -2.26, 18.6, 24.6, 23.3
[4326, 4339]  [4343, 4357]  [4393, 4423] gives -1.04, 18.5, 21.2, 23.8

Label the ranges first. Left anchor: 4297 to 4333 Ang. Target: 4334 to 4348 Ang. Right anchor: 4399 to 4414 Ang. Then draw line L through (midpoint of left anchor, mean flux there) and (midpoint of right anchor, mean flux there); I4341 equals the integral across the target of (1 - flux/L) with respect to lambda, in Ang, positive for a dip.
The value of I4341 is 3.1 Ang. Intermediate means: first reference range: 21.4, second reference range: 23.3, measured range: 17.1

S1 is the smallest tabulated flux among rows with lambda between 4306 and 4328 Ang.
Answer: 16.49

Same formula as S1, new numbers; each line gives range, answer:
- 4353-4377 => 19.47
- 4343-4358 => 18.06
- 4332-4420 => 10.23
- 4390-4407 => 21.45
